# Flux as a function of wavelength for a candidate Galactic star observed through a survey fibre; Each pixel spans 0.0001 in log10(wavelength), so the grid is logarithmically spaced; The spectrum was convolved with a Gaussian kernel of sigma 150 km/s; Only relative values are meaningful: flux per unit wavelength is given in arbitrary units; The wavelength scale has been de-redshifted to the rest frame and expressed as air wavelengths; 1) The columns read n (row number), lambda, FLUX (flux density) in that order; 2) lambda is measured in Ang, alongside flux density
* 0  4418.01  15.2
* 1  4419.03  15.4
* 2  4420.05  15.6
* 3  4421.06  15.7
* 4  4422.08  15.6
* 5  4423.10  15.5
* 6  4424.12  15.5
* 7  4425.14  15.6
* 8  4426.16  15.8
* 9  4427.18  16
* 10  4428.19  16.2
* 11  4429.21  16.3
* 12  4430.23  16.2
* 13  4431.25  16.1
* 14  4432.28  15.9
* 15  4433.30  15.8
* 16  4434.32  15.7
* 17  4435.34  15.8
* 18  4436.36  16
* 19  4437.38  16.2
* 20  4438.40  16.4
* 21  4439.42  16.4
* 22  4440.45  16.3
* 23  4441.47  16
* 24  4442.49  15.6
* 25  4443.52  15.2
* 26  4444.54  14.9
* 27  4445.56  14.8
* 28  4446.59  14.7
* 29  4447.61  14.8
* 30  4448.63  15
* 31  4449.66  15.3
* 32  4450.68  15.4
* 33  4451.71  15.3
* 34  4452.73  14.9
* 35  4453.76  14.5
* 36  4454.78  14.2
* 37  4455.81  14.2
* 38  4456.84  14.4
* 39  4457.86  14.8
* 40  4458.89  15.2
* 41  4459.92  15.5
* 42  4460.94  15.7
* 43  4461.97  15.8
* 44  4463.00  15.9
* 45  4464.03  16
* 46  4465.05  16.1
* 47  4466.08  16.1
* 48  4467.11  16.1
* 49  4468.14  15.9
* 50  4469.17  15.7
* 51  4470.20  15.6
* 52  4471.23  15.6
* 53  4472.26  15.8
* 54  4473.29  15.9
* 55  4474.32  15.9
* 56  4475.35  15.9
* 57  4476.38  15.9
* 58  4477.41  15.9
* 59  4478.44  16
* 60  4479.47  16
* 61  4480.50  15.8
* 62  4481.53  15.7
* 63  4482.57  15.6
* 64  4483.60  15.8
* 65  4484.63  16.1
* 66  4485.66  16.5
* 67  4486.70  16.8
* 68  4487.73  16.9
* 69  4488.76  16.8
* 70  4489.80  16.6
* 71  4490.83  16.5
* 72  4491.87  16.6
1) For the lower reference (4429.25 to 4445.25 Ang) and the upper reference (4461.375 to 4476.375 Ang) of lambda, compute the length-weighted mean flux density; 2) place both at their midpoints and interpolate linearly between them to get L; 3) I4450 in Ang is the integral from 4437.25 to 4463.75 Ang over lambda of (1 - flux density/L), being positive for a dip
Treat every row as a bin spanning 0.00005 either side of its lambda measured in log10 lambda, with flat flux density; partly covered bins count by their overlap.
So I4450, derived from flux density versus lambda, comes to 1.01 Ang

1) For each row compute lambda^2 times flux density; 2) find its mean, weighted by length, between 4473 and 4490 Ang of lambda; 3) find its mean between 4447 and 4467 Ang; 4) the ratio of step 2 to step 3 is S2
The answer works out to 1.1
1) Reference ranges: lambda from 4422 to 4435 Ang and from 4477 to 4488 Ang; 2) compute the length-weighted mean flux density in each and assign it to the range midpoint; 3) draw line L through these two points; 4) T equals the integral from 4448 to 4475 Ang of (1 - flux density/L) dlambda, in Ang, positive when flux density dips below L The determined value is 1.0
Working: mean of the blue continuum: 15.9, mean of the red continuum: 16.1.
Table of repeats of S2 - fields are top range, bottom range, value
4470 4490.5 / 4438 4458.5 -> 1.08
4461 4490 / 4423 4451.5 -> 1.04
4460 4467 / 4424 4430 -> 1.01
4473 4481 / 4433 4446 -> 1.03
